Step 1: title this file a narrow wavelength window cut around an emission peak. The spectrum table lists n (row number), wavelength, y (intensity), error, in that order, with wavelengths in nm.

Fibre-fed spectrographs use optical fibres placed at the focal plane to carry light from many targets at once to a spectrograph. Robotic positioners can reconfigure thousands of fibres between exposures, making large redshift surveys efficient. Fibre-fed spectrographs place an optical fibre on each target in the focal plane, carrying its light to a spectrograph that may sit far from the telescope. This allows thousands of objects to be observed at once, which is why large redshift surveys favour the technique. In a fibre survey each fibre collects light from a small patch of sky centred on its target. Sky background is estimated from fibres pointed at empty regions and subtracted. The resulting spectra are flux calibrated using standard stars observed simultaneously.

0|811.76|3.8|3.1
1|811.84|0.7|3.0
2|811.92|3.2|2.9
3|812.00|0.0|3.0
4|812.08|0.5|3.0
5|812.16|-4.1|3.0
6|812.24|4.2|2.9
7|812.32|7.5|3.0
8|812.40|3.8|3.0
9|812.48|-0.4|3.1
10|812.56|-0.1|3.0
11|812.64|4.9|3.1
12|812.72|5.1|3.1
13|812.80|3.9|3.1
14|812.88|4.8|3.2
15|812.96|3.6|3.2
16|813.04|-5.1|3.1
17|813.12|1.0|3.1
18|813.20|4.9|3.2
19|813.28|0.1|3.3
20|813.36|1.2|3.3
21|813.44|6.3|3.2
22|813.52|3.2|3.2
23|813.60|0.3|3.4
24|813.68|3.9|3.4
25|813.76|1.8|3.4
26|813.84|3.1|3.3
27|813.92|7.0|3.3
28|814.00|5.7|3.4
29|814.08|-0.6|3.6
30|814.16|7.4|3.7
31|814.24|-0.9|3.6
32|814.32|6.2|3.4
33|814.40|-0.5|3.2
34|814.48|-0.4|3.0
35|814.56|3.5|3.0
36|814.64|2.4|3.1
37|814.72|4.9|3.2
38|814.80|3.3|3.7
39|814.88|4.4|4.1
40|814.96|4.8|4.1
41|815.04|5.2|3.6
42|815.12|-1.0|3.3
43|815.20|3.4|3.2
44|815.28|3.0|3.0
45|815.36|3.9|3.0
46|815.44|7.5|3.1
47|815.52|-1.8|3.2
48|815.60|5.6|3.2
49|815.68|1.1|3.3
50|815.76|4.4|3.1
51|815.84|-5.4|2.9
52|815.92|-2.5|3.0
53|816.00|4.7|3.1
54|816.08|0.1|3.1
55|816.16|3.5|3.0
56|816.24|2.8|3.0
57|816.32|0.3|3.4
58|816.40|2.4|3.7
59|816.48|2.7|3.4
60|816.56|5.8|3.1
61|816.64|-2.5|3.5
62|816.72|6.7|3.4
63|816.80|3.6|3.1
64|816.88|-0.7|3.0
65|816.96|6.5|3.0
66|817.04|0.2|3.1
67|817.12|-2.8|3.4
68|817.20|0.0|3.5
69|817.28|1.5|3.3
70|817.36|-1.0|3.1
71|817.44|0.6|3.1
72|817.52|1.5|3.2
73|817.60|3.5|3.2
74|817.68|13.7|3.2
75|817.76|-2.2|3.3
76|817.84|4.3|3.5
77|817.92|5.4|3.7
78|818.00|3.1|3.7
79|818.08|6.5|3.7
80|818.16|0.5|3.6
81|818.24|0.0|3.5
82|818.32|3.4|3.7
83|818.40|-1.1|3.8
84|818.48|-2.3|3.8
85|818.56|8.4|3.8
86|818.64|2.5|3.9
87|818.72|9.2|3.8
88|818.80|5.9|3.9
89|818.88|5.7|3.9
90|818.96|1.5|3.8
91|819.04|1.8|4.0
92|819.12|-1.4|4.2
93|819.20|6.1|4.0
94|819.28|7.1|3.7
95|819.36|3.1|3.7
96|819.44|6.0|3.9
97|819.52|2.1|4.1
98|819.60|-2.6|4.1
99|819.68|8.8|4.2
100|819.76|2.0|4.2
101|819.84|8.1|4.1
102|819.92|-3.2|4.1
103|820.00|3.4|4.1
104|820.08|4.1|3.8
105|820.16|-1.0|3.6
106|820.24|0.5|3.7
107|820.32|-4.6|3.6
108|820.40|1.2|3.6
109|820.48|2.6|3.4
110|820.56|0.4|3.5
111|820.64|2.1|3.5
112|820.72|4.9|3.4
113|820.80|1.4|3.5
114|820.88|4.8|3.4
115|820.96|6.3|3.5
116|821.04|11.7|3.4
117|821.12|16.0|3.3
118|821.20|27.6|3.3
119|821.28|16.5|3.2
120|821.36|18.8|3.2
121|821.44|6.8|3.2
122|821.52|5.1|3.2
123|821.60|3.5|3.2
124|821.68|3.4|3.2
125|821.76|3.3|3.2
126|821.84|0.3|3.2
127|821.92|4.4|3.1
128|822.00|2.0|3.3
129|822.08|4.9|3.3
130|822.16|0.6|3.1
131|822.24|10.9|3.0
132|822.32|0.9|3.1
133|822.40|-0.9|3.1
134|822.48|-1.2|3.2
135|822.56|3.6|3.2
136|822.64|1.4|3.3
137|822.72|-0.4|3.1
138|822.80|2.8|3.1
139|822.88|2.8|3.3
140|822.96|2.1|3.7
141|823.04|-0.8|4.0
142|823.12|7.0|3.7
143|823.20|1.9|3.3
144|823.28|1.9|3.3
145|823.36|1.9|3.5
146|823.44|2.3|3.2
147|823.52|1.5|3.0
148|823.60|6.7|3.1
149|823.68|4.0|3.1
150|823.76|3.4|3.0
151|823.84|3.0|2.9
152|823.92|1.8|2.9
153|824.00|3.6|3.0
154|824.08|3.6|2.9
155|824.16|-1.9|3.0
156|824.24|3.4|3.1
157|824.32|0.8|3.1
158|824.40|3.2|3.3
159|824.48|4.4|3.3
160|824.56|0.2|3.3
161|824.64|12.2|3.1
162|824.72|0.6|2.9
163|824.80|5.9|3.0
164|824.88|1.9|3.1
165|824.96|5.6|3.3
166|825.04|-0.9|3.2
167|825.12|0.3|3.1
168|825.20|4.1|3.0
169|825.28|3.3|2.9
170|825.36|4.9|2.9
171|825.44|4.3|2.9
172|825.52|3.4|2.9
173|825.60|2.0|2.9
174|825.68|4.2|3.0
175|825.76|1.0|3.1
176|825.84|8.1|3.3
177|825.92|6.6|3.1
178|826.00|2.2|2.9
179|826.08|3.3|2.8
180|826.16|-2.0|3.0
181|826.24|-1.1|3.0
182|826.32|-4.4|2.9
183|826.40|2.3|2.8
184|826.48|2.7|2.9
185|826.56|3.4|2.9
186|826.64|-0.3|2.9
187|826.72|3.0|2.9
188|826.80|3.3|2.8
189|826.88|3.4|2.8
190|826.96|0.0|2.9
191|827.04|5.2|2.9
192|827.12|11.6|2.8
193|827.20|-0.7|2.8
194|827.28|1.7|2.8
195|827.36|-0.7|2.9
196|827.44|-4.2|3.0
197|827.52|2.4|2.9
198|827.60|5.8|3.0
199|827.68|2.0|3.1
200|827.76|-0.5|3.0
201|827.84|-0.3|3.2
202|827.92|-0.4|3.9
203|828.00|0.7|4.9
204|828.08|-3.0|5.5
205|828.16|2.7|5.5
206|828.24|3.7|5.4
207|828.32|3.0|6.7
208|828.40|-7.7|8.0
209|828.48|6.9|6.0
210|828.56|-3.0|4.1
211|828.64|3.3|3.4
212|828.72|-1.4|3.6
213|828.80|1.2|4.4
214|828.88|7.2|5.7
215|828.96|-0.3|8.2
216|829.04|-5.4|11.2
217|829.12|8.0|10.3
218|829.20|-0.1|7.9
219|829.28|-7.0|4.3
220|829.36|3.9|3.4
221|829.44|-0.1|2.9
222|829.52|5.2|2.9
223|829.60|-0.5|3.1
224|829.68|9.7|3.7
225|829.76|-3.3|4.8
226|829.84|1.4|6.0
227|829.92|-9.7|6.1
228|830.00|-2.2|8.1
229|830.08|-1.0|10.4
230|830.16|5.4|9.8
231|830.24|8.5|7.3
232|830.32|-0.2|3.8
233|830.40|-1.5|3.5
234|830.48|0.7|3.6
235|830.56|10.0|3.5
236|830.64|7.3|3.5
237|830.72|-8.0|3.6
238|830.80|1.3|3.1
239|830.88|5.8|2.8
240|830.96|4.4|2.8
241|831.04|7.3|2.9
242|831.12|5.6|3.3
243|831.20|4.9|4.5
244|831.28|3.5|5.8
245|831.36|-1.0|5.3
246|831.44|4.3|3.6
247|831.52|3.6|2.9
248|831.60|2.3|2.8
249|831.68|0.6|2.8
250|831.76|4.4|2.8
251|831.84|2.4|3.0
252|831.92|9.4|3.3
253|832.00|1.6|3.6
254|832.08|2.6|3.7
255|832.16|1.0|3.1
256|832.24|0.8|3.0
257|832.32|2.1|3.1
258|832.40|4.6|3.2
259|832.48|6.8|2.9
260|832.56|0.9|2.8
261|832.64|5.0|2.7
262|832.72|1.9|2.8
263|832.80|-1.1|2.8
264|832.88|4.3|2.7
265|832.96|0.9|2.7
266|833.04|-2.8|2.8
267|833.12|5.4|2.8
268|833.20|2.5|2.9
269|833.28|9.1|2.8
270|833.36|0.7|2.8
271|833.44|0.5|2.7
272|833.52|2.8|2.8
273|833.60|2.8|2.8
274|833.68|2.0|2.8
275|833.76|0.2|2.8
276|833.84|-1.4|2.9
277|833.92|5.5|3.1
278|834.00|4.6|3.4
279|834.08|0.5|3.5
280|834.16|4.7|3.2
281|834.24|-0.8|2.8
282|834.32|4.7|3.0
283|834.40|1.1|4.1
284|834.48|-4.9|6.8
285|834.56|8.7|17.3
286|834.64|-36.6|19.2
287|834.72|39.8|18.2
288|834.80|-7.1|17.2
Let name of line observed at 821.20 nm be H-gamma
